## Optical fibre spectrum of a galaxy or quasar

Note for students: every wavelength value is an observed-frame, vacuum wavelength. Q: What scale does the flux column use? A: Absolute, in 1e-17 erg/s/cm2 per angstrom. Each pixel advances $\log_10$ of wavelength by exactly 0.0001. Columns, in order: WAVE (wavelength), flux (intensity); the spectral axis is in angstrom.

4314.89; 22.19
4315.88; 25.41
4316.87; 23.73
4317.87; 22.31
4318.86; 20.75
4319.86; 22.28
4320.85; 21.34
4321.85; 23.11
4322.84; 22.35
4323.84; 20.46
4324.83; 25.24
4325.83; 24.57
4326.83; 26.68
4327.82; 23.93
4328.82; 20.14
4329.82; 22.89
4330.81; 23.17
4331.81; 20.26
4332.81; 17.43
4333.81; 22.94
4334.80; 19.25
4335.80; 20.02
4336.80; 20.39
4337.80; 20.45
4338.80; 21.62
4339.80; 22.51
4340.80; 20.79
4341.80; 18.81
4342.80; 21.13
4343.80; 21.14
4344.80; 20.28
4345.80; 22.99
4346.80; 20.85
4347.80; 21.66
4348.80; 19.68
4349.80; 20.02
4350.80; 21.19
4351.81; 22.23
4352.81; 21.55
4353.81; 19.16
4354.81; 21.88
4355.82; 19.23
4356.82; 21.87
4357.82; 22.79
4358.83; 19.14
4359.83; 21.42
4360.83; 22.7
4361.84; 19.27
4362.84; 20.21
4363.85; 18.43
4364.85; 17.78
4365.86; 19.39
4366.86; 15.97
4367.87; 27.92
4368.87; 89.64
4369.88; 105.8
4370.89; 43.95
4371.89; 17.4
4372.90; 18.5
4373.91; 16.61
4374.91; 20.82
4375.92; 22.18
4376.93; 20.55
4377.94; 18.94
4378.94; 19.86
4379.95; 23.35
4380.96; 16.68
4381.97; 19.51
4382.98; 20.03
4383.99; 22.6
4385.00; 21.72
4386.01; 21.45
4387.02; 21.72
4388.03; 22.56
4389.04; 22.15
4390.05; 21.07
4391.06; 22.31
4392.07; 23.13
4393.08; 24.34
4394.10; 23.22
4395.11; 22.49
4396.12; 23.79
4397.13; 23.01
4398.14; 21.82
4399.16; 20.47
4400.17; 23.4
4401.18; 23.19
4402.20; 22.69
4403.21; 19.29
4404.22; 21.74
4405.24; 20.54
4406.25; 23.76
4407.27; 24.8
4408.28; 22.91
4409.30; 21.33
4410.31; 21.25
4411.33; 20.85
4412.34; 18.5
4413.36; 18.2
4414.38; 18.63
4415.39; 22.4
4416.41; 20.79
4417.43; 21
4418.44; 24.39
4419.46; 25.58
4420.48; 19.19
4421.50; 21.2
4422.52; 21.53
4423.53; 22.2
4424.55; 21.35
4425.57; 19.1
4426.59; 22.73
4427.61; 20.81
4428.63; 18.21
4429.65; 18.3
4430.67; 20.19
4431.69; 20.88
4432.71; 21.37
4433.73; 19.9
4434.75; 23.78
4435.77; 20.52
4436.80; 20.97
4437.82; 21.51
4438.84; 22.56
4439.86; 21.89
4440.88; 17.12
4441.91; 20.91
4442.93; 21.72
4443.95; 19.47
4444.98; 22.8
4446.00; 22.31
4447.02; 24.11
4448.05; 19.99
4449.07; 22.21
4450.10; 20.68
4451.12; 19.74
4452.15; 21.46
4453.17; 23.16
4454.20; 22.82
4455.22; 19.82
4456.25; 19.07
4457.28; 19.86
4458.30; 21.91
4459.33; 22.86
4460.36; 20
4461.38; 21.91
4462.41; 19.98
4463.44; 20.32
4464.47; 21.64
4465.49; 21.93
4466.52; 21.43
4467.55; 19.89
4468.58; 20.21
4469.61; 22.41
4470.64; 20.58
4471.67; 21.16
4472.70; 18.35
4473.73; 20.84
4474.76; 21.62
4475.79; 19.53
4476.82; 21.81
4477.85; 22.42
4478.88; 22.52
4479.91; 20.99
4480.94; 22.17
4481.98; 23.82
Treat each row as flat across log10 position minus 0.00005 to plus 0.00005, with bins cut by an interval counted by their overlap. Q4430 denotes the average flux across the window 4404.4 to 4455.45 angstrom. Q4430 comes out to 21.2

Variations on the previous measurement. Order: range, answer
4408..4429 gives 21.1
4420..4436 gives 20.7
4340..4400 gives 23.9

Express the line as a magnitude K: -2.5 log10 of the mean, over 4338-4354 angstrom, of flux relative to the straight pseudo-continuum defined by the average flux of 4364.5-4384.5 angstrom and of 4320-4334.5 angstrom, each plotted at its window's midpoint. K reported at 0.189 mag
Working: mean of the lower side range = 22.4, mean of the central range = 21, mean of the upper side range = 28.9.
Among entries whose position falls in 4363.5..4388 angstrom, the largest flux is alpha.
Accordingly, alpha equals 105.8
